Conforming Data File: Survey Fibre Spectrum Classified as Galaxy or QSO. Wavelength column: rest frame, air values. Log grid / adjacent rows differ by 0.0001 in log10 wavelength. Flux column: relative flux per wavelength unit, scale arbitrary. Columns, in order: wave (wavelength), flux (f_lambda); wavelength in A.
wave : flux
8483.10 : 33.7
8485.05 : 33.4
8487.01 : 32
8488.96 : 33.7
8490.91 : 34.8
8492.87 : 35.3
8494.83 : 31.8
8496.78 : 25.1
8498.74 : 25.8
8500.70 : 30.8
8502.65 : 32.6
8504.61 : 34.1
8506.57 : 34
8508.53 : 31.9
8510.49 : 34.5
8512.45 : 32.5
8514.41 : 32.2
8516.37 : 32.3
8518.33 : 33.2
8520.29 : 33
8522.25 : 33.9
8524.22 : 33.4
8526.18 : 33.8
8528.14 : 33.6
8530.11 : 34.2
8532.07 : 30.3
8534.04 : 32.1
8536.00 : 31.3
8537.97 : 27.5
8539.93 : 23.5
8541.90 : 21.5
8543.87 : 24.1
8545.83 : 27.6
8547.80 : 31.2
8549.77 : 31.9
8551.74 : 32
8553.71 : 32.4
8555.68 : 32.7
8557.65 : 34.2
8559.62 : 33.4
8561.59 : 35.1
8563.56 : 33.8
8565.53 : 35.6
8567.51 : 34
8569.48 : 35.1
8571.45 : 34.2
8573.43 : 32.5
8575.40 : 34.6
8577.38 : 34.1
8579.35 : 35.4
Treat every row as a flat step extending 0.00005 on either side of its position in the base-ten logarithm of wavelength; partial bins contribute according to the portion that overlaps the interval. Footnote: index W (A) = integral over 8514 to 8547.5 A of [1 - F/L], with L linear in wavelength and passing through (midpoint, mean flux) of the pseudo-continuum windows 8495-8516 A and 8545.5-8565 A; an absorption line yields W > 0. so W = 1.7 A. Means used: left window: 31.4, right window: 32.7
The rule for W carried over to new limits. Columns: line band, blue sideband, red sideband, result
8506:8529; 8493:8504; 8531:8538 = -2.2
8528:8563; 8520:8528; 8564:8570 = 3.8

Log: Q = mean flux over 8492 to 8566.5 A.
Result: 31.5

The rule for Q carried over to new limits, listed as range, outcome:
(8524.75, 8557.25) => 30.1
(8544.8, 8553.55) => 30.8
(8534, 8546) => 26.3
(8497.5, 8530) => 32.6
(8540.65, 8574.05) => 31.8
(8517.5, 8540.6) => 31.8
